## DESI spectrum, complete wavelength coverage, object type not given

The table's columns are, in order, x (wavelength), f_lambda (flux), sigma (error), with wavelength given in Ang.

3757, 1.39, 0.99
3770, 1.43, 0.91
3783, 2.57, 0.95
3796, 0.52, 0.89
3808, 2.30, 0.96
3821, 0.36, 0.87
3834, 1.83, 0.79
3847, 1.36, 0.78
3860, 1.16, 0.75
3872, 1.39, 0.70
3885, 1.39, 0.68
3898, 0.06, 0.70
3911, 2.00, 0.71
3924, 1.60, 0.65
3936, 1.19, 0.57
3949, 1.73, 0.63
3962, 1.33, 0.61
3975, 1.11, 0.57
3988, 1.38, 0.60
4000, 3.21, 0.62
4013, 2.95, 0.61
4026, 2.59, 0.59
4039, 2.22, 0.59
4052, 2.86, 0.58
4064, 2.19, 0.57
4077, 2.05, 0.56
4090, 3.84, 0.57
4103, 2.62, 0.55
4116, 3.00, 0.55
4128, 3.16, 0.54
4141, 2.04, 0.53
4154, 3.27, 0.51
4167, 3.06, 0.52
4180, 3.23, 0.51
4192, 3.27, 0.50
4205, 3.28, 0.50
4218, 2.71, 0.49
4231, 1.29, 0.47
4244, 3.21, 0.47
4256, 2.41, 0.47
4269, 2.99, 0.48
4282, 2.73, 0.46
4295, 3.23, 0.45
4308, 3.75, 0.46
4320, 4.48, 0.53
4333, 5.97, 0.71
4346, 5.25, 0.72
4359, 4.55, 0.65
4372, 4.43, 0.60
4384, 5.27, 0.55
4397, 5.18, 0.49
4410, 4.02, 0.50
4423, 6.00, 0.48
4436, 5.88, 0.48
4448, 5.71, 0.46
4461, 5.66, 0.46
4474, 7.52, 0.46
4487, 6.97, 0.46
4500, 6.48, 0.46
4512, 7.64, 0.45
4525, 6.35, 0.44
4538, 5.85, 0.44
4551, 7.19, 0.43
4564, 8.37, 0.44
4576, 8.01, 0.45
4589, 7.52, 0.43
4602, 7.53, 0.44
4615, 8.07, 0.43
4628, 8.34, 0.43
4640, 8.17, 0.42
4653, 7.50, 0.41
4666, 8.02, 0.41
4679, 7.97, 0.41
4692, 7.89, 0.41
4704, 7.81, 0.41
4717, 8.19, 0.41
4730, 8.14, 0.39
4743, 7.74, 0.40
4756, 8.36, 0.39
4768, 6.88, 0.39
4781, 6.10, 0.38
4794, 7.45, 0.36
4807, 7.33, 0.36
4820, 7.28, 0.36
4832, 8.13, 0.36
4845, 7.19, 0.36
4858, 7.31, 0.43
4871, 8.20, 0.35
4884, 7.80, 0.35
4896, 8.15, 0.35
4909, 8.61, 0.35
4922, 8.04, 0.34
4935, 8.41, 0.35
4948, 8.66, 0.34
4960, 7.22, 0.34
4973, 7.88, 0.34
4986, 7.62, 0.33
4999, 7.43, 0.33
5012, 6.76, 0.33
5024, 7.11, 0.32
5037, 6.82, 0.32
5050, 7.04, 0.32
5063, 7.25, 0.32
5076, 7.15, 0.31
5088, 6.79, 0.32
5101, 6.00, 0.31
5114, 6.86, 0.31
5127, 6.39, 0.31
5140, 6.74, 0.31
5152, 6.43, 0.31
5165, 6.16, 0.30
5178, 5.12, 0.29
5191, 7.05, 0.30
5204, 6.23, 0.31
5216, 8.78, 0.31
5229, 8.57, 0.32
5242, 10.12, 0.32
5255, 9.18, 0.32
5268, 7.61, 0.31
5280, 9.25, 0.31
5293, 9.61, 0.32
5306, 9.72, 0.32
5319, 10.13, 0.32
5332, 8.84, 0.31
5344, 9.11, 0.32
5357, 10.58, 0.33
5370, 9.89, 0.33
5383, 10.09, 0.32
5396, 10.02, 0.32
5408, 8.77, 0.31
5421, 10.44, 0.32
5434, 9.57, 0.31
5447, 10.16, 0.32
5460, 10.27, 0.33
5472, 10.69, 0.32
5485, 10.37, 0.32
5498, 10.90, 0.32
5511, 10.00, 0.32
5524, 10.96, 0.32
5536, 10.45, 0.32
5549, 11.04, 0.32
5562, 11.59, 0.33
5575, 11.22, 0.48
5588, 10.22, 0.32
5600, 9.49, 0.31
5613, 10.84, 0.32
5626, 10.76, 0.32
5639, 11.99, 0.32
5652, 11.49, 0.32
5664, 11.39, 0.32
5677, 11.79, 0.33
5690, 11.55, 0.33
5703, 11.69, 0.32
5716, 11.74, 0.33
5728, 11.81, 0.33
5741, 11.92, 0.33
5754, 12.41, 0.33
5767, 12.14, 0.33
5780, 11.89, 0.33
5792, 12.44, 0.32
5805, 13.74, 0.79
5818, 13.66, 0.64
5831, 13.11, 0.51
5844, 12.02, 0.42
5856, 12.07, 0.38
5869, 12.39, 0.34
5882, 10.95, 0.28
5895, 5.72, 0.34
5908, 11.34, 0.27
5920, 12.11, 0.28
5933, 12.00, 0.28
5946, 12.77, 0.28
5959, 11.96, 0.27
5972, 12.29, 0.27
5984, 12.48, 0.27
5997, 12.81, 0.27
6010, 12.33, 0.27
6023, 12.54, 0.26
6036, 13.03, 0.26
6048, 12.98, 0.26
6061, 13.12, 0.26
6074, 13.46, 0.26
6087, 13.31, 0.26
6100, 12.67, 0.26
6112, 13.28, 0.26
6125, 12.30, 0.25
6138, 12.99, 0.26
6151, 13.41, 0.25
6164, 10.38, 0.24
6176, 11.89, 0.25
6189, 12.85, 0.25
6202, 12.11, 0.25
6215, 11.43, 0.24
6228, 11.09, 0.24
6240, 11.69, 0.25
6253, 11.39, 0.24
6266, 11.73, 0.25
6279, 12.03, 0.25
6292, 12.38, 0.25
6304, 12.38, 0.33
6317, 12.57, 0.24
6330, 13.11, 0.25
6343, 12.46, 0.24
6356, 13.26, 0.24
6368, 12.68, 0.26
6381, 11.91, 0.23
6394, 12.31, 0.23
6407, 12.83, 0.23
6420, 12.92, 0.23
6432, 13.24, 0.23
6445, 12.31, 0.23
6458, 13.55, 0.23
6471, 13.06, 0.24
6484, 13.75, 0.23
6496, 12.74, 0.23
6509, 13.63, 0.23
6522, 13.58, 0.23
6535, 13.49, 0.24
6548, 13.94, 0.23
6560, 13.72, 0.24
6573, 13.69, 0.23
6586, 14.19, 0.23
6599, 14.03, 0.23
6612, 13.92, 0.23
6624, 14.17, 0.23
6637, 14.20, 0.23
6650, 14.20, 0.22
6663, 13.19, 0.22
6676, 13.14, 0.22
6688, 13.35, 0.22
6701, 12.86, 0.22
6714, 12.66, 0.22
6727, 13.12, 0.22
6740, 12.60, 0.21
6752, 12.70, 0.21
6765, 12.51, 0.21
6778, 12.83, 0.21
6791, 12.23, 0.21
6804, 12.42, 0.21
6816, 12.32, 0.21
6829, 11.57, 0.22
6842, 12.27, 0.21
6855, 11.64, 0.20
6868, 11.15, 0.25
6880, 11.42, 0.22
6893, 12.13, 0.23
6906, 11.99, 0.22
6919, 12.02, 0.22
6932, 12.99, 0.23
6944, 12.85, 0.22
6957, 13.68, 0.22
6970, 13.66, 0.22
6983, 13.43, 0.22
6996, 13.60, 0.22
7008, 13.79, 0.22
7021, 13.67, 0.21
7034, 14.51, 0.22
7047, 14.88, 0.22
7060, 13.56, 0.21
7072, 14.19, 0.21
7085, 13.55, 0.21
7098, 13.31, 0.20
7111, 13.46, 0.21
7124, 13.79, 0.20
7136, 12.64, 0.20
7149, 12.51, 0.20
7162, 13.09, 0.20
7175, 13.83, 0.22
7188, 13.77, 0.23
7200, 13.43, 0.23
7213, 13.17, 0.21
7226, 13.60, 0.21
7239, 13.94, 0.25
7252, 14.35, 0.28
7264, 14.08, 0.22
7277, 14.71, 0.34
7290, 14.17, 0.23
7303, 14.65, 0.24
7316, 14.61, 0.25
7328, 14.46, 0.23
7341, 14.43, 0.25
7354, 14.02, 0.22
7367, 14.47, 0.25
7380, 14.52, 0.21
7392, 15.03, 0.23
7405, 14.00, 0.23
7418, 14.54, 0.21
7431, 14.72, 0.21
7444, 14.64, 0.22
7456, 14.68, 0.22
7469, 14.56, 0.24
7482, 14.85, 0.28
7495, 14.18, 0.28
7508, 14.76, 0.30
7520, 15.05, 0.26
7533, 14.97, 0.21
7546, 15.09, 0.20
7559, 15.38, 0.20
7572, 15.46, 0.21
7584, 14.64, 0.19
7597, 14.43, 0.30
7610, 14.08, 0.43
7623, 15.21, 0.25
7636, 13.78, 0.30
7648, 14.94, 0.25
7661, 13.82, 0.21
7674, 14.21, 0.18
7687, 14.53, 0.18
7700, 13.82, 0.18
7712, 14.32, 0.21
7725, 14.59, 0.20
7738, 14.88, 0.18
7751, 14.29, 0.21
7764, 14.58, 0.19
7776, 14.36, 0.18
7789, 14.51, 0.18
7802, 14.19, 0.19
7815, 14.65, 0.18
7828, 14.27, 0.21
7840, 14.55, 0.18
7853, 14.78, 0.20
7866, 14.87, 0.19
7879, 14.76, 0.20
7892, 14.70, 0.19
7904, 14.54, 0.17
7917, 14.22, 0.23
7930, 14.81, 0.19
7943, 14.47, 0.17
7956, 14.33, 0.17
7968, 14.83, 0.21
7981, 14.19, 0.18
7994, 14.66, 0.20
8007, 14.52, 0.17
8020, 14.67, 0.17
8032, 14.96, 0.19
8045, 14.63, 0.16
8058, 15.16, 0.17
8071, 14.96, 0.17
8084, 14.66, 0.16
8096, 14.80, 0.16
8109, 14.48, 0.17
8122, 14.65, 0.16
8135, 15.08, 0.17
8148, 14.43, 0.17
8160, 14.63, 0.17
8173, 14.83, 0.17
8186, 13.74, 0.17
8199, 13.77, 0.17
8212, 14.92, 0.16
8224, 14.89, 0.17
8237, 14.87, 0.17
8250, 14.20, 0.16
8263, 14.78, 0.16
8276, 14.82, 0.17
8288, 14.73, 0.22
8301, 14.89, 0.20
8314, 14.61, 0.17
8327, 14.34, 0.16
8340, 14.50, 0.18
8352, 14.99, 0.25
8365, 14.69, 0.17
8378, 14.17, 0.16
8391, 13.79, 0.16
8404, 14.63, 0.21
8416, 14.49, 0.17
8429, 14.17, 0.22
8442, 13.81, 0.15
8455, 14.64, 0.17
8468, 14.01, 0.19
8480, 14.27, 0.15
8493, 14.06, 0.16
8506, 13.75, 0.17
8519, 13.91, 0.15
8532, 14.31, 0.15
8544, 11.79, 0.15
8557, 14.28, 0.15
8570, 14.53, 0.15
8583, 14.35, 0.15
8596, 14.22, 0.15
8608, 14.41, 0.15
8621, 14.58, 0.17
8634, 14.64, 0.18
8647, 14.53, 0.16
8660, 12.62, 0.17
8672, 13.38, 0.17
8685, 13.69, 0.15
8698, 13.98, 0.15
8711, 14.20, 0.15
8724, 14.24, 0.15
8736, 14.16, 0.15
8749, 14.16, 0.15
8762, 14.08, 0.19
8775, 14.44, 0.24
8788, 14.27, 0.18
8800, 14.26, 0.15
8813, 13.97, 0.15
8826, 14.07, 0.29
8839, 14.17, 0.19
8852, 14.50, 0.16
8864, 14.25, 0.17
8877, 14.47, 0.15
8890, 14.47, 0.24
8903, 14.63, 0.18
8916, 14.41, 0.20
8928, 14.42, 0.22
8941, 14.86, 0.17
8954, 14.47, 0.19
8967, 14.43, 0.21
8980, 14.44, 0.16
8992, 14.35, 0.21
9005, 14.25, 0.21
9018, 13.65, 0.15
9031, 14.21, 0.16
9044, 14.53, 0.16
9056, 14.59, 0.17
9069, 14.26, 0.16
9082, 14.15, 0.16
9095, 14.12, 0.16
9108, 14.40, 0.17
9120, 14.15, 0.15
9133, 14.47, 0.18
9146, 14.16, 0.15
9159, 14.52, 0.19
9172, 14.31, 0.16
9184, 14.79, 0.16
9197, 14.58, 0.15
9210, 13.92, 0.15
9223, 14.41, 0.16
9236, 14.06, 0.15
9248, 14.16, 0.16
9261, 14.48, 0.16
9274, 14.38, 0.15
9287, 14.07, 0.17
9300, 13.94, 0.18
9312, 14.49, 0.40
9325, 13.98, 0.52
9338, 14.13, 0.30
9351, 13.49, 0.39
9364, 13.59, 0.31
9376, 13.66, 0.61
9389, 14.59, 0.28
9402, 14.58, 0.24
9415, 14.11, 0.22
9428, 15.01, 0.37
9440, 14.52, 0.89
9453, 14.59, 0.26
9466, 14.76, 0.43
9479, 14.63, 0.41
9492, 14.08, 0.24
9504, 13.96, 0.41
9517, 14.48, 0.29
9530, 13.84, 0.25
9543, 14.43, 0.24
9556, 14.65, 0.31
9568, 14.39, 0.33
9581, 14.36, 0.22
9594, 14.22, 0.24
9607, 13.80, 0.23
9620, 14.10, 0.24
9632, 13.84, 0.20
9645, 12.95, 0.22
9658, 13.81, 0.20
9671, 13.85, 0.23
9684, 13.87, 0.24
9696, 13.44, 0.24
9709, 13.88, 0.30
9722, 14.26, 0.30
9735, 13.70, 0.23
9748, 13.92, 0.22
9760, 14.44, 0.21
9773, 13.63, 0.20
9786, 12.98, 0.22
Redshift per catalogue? 0.000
